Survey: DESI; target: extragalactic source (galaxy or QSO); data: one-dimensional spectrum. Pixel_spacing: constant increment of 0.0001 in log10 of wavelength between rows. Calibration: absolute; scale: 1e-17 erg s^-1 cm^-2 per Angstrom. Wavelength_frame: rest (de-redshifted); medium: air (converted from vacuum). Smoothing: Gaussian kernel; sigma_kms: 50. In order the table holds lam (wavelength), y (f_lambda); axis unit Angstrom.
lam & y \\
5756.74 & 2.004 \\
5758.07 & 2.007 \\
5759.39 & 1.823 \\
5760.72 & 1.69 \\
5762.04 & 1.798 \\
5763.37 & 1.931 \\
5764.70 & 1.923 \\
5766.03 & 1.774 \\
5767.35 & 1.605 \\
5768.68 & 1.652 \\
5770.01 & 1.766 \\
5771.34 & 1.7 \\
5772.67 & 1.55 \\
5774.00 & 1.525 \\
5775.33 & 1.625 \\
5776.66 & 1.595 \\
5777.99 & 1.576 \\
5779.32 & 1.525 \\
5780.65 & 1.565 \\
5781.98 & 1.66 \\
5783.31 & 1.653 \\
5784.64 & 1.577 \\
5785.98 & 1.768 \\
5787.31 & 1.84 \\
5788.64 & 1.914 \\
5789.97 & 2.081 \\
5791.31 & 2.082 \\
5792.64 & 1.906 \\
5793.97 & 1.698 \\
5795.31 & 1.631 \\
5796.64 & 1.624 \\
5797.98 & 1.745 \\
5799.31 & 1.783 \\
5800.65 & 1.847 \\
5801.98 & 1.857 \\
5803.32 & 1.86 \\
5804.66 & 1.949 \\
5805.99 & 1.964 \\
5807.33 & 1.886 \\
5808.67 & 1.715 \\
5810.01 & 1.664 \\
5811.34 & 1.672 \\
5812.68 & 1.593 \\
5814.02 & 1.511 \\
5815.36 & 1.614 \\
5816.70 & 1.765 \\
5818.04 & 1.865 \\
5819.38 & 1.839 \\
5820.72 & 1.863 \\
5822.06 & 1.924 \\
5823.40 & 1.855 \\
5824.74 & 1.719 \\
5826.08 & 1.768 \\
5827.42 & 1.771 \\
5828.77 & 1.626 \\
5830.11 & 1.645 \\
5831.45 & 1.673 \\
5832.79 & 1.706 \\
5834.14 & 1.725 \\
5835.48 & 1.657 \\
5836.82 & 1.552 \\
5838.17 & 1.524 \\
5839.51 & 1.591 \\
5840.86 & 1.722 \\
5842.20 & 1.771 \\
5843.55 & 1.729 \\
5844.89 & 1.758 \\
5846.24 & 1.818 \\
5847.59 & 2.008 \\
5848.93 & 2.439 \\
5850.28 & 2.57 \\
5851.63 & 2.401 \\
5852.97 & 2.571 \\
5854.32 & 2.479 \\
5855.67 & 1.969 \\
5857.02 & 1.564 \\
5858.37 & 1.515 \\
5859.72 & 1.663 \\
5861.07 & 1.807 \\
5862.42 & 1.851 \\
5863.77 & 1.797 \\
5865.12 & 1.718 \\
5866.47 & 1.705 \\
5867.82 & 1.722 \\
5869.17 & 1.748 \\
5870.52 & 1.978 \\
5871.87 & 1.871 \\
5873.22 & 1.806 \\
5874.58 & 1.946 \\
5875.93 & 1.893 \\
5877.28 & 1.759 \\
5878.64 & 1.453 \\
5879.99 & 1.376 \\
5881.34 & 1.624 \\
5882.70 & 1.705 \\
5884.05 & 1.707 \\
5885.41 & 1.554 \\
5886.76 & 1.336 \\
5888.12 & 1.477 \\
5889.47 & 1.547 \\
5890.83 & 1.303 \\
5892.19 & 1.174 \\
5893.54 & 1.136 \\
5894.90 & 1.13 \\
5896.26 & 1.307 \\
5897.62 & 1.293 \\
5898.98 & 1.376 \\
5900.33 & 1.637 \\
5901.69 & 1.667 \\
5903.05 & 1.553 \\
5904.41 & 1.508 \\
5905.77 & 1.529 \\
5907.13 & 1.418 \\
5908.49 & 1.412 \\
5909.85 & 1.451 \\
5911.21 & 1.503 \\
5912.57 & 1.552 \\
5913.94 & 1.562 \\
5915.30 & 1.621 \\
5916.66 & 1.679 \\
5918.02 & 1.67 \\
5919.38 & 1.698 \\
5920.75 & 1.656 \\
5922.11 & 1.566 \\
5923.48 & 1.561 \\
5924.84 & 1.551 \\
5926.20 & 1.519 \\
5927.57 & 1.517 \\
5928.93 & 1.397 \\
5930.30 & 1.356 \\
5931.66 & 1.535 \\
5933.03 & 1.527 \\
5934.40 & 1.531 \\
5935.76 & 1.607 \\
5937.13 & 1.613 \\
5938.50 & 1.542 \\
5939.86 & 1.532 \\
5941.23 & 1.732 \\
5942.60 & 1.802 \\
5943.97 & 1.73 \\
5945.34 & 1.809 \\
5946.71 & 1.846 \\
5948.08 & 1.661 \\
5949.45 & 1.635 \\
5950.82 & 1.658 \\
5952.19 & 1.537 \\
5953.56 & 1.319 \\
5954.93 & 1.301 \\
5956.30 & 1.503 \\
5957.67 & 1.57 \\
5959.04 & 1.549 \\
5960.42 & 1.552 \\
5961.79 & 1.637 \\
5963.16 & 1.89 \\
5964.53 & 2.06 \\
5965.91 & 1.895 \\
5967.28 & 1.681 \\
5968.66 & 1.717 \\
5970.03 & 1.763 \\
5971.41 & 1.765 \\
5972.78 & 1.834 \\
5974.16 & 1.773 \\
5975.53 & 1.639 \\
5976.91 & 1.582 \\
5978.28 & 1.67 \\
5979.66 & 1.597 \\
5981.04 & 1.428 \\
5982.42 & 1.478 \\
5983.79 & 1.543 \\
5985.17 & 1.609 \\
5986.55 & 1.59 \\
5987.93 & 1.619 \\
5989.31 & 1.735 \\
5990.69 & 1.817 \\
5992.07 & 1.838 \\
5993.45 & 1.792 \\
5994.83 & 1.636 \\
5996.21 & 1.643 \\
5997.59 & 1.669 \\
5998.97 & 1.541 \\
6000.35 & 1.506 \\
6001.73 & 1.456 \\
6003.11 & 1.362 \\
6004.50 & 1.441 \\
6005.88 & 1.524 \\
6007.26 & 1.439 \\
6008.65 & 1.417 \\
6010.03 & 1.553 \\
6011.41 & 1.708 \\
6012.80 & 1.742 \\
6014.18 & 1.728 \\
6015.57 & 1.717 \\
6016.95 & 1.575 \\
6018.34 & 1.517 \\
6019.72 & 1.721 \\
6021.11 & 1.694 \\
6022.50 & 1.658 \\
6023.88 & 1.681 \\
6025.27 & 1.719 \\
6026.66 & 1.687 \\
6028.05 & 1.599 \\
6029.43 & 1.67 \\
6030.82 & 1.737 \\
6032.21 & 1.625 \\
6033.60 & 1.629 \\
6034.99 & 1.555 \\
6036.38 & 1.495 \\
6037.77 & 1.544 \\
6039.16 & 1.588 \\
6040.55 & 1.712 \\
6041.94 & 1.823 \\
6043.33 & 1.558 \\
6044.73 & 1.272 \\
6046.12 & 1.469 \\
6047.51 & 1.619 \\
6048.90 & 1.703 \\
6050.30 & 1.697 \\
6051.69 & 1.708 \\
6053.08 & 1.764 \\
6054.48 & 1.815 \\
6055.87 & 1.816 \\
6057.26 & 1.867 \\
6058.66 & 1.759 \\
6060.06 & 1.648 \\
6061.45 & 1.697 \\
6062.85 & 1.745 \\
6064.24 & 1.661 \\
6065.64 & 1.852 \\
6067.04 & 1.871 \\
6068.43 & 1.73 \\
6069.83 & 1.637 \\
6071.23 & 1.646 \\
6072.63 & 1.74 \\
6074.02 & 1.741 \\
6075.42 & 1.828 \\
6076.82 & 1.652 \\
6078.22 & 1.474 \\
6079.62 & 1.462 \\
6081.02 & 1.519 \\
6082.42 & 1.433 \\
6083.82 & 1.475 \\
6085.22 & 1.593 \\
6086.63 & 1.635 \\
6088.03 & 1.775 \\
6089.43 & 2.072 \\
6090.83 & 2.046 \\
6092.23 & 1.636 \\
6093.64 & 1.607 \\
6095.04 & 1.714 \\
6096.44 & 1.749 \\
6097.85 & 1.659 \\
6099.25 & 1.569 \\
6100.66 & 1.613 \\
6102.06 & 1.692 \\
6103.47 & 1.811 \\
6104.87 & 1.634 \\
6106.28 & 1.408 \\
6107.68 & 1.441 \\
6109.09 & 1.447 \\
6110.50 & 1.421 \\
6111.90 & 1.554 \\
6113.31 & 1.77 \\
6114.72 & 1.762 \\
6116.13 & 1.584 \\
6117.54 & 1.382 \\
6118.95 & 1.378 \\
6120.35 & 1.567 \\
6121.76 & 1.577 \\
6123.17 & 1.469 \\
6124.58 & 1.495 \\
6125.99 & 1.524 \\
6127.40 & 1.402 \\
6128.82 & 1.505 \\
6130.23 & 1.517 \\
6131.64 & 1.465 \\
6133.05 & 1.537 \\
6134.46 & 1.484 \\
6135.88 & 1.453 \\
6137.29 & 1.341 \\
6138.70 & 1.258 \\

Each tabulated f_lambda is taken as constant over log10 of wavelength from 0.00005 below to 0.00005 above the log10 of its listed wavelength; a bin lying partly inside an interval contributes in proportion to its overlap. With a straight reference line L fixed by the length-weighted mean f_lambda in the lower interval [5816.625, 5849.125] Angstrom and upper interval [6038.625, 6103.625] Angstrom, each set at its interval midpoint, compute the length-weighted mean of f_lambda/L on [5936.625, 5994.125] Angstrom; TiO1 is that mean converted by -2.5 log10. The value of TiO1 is 0.04 mag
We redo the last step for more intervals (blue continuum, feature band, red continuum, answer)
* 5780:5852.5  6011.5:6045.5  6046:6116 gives 0.041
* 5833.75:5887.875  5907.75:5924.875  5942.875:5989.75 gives 0.099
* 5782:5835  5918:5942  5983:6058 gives 0.089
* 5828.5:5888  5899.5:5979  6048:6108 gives 0.092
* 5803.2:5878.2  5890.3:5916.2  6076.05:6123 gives 0.230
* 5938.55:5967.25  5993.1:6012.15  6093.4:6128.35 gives 0.058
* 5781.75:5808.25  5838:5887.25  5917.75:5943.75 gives -0.080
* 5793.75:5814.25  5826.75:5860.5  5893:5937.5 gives -0.119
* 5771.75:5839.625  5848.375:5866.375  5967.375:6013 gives -0.184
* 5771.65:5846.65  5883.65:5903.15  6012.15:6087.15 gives 0.210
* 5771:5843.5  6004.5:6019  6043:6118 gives 0.060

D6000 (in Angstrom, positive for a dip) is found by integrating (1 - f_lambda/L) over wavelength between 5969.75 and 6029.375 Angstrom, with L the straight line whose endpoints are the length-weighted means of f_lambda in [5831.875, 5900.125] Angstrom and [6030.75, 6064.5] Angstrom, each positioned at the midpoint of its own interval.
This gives 1.7 Angstrom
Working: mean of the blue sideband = 1.72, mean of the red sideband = 1.66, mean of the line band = 1.63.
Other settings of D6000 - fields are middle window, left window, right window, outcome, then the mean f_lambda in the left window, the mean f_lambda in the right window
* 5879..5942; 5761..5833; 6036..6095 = 7.73 Angstrom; 1.75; 1.68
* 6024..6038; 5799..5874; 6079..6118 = 0.37 Angstrom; 1.82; 1.63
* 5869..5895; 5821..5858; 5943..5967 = 3.06 Angstrom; 1.87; 1.66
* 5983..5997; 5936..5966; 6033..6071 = -0.19 Angstrom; 1.65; 1.68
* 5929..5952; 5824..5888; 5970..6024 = 0.89 Angstrom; 1.79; 1.62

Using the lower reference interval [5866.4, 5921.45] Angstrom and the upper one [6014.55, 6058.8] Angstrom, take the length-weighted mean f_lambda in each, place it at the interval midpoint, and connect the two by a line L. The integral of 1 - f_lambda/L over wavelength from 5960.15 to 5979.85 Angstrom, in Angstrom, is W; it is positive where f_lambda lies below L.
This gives -1.6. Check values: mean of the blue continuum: 1.56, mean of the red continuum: 1.66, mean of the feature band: 1.74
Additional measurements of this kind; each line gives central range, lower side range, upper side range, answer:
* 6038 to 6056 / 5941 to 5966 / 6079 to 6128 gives -0.32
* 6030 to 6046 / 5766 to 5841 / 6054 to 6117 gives 0.85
